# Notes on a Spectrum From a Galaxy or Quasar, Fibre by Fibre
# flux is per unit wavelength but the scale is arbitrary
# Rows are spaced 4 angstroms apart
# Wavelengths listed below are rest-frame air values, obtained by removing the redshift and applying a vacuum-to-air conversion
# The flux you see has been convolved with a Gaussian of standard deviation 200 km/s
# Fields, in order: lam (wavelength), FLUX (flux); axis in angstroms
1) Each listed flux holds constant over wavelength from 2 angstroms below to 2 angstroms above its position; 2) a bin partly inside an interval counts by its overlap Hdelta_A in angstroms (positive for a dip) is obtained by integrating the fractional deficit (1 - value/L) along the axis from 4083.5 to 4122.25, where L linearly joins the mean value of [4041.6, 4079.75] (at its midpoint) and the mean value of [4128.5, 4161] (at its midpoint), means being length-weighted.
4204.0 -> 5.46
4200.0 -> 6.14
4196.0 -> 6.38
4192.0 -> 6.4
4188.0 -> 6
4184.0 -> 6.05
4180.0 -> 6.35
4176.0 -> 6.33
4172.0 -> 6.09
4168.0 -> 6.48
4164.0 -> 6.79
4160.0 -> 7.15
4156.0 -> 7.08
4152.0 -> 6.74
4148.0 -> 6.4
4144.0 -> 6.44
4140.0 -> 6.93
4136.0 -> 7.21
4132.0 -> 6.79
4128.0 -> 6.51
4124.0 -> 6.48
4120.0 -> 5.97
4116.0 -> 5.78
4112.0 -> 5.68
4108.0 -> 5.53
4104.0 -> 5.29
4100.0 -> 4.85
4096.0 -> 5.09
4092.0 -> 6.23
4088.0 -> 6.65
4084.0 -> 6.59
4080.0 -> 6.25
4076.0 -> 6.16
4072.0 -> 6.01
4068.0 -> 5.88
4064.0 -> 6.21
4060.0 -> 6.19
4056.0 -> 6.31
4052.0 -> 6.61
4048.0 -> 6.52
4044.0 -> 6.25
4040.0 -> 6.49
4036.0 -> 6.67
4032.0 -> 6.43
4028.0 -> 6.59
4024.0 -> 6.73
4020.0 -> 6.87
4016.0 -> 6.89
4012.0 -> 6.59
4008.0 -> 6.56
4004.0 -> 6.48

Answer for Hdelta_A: 4.7 angstroms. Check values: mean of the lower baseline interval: 6.24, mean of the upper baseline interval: 6.82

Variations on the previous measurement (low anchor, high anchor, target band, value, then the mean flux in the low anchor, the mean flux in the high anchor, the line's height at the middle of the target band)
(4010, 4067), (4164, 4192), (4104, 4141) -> 0.7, 6.51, 6.27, 6.37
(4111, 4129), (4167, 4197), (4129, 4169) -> -4.2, 6.08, 6.25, 6.16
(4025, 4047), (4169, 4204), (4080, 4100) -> 1.1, 6.5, 6.18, 6.38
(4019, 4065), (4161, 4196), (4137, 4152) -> -0.6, 6.49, 6.34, 6.38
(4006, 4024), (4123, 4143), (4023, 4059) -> 1.3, 6.73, 6.78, 6.74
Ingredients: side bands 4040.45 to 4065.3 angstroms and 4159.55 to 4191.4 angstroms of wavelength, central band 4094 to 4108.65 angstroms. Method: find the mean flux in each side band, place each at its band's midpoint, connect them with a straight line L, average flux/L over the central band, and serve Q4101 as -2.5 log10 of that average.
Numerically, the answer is 0.23 mag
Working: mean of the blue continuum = 6.36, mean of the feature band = 5.16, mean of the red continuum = 6.37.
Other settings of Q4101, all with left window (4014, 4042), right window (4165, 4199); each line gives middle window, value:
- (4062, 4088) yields 0.06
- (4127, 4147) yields -0.06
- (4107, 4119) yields 0.13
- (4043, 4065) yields 0.04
